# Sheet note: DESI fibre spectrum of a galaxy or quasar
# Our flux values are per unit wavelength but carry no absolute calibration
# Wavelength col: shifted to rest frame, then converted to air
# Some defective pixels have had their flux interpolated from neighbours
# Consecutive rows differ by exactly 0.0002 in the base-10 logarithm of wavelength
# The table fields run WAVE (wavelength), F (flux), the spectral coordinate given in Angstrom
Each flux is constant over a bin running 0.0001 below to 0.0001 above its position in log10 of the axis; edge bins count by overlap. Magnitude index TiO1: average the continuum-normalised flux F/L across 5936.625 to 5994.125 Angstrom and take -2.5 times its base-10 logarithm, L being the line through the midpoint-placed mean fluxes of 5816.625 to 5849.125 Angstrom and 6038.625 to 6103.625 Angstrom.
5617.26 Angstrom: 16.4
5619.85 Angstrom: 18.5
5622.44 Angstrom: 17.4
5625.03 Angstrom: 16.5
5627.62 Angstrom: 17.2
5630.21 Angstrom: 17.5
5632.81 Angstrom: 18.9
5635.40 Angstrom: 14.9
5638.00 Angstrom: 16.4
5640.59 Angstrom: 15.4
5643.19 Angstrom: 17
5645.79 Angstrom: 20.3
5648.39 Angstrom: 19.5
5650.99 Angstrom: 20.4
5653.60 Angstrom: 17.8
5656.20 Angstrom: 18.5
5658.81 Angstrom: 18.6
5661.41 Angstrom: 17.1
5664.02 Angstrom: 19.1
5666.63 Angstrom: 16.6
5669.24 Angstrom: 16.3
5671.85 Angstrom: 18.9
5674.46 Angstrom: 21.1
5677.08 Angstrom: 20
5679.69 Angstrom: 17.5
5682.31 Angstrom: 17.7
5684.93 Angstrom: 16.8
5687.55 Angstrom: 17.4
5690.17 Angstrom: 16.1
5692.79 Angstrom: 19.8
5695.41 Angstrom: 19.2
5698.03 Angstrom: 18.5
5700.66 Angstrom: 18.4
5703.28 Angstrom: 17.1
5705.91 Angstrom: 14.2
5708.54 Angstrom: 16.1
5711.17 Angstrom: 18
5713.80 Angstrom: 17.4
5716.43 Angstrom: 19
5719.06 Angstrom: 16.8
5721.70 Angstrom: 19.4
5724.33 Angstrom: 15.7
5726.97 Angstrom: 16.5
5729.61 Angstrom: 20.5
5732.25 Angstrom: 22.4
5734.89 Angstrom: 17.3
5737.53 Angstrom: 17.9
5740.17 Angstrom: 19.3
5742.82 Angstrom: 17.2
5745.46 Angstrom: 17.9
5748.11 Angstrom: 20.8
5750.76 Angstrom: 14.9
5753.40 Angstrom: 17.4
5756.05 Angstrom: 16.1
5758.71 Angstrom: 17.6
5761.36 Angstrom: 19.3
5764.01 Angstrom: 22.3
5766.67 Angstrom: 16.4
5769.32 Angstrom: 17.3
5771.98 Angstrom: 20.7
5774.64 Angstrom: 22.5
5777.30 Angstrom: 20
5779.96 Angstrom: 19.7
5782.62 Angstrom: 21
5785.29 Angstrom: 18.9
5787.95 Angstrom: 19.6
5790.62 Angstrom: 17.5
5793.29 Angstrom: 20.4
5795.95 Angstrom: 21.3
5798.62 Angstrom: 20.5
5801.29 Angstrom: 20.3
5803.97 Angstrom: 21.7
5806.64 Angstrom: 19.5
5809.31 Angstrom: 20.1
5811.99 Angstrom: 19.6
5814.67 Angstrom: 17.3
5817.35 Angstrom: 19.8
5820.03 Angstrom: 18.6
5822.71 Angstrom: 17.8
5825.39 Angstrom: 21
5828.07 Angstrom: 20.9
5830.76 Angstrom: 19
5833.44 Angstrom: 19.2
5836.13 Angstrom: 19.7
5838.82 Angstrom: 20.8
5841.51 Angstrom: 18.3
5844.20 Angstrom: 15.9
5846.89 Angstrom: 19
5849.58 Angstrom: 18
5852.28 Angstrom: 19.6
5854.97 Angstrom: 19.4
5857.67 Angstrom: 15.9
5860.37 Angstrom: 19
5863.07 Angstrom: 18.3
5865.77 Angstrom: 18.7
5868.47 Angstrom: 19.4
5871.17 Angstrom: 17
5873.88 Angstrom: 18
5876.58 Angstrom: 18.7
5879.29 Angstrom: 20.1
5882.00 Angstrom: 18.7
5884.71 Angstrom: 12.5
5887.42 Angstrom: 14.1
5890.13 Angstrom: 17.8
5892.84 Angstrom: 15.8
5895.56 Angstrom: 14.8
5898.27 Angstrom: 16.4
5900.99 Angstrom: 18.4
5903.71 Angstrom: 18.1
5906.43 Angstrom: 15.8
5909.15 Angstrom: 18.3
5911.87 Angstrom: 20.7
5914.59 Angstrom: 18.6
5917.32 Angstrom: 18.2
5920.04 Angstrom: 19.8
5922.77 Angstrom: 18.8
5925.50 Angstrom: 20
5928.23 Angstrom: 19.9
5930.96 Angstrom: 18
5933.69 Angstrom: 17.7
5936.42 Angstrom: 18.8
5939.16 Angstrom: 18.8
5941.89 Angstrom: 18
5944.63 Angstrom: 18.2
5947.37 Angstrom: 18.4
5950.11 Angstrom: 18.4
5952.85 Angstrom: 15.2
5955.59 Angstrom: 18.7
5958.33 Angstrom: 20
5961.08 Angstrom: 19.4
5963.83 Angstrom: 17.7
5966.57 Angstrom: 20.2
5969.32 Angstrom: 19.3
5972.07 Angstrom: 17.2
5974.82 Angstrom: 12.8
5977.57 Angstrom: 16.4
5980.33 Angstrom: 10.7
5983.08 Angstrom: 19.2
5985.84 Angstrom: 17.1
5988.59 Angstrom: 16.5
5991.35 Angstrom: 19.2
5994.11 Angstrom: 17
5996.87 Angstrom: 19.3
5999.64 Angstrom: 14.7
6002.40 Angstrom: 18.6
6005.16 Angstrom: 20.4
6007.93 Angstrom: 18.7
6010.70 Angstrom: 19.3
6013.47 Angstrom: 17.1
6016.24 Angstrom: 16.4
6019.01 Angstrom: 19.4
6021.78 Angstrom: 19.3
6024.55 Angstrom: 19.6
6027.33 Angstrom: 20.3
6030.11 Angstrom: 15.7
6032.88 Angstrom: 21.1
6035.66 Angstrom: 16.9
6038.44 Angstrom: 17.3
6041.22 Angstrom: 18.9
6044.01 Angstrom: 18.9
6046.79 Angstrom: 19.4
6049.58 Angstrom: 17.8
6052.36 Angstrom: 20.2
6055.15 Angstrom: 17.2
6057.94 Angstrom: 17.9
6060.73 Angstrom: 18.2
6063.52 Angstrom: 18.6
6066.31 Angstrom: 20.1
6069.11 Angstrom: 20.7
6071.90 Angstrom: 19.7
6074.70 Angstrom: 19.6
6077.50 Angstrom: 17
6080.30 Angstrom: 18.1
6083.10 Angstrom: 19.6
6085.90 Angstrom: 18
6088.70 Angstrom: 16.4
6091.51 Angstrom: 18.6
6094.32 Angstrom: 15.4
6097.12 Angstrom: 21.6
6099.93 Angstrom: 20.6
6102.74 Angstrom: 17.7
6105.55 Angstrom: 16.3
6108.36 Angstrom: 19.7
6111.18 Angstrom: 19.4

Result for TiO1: 0.08 mag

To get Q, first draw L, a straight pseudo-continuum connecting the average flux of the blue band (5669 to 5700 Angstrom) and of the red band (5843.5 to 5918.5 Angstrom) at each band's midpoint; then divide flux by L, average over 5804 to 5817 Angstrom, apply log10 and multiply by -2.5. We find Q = -0.087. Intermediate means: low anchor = 18.3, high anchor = 17.7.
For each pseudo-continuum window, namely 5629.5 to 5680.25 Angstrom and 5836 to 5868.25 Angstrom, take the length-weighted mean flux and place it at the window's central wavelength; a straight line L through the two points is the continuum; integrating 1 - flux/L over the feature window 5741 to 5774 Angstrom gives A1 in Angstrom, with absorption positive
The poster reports 0.1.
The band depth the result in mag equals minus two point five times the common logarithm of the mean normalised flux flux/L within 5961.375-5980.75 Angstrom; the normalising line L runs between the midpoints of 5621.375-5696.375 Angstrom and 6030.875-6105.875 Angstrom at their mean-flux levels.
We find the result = 0.103 mag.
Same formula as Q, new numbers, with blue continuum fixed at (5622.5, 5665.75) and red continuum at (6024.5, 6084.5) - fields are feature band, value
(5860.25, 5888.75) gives 0.04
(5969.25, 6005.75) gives 0.10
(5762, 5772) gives -0.05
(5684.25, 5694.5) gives 0.02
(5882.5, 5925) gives 0.07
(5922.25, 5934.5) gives -0.03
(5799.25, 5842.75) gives -0.08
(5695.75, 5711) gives 0.05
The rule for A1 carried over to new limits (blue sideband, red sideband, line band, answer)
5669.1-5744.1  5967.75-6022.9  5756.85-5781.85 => -2.2 Angstrom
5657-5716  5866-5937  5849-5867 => -0.6 Angstrom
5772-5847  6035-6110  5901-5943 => 1.2 Angstrom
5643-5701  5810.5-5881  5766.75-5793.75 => -1.3 Angstrom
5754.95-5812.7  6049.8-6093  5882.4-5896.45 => 2.9 Angstrom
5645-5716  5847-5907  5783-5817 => -3.9 Angstrom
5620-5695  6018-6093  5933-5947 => 0.1 Angstrom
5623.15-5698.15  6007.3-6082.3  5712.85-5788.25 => -2.3 Angstrom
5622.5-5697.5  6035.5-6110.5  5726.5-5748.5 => -1.0 Angstrom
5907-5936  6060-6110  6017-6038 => 0.0 Angstrom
